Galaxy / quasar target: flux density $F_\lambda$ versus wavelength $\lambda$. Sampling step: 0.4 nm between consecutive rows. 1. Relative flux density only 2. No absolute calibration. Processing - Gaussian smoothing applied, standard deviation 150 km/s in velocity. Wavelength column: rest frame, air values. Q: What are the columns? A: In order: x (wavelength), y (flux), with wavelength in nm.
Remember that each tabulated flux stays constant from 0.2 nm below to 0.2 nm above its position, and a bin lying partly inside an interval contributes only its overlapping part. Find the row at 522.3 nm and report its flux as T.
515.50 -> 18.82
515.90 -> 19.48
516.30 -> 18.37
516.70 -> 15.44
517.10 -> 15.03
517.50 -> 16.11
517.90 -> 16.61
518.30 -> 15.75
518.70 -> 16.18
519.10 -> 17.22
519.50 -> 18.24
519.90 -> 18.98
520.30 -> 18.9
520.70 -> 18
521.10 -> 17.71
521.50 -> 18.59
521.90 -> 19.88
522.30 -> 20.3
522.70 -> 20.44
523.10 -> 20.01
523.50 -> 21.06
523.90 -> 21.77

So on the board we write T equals 20.3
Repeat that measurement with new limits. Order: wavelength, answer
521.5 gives 18.59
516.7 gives 15.44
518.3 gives 15.75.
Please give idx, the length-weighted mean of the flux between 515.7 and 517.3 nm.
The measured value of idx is 17.1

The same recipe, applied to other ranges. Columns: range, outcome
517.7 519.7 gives 16.8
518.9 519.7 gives 17.7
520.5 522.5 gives 18.9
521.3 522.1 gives 19.2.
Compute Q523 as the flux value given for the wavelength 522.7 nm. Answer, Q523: 20.44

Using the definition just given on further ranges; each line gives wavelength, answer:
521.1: 17.71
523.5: 21.06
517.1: 15.03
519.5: 18.24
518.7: 16.18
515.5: 18.82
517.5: 16.11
